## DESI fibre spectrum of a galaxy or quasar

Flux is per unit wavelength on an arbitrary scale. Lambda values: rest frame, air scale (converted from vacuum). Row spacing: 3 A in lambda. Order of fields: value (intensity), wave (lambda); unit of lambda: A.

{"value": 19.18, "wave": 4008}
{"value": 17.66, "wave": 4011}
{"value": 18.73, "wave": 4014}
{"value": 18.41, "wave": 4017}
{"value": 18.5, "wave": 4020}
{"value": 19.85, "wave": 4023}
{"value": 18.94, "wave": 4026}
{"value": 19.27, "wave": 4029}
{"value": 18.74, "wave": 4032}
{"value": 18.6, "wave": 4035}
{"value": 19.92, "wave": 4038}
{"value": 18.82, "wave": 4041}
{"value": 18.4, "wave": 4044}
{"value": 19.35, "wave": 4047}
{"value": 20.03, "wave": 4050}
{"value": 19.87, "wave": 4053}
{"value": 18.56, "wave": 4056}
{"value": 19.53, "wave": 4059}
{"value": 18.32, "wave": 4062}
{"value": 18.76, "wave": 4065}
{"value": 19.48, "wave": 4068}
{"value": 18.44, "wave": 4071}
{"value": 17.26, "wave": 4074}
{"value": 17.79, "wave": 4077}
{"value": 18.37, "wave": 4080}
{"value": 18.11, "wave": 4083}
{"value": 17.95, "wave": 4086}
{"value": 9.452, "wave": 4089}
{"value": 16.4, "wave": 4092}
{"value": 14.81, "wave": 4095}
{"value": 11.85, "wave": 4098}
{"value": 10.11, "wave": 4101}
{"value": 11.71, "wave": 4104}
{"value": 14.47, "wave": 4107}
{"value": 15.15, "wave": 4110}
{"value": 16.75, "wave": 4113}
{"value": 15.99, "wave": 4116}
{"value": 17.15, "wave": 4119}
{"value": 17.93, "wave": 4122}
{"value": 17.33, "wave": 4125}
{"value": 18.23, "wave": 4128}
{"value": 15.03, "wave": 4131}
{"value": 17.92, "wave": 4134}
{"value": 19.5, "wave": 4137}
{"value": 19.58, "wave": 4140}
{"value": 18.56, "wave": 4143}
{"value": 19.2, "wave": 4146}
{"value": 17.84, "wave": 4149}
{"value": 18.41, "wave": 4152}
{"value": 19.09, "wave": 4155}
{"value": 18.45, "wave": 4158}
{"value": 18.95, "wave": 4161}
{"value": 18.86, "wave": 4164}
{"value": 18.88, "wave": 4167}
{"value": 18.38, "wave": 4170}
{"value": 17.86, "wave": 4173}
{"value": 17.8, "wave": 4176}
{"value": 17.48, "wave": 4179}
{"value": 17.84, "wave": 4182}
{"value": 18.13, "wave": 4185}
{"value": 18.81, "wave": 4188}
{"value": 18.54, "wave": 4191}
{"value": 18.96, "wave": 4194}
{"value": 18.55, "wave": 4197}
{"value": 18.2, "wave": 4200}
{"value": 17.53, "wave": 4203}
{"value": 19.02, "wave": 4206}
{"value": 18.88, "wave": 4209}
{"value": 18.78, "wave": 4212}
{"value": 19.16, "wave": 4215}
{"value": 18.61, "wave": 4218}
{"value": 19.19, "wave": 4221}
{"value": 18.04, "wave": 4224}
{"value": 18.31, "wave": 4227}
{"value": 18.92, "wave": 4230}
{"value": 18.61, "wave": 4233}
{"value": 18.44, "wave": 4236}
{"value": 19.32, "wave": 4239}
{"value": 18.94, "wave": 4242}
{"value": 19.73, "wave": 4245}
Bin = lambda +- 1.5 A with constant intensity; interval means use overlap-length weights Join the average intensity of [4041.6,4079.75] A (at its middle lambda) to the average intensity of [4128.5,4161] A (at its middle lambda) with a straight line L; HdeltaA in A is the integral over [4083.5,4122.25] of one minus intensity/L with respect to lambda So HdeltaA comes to 8.4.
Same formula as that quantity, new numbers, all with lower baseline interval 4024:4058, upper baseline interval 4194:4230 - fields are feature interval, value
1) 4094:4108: 4.81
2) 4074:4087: 0.72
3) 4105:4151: 3.76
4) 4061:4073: 0.23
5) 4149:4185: 0.80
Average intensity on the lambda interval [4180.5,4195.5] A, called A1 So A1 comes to 18.5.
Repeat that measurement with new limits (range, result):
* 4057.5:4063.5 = 18.9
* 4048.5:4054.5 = 19.9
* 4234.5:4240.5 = 18.9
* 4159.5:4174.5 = 18.6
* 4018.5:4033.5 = 19.1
